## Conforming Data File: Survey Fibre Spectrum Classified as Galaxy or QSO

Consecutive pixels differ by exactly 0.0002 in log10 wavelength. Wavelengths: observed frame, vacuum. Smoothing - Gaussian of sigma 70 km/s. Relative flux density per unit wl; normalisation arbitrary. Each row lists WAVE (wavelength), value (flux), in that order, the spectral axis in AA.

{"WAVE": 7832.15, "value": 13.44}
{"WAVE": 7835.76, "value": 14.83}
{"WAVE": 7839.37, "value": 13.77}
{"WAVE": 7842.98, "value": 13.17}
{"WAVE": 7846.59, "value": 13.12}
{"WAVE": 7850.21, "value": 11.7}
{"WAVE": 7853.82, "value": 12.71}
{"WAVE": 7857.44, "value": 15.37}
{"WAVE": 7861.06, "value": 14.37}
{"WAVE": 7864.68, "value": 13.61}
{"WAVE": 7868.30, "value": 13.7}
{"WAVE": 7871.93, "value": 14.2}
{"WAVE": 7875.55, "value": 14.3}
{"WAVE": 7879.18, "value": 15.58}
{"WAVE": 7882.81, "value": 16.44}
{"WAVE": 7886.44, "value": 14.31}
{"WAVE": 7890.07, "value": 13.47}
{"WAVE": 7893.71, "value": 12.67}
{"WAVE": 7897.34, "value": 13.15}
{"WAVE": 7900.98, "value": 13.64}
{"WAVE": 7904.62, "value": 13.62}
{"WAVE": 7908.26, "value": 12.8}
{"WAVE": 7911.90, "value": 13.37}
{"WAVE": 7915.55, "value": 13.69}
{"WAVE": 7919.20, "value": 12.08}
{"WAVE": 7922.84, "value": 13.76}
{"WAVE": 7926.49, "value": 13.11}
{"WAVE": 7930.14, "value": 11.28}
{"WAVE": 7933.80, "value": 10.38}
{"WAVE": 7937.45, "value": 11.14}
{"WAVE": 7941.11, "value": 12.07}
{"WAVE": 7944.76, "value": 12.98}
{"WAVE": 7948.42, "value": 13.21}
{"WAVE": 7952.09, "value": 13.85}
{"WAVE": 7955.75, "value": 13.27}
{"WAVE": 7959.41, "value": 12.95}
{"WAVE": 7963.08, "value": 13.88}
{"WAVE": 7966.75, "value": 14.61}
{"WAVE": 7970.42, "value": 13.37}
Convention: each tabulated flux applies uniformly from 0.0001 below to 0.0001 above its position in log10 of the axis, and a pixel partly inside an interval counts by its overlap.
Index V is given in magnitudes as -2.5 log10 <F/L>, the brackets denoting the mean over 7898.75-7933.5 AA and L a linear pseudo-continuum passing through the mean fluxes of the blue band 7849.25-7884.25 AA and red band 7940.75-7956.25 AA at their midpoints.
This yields 0.055 mag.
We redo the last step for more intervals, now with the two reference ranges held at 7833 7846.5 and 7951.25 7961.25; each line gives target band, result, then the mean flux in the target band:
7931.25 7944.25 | 0.176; 11.4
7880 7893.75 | -0.071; 14.5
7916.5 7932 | 0.069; 12.6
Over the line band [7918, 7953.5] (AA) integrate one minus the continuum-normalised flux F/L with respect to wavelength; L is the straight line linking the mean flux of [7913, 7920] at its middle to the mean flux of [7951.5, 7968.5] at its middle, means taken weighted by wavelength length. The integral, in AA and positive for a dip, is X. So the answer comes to 2.5 AA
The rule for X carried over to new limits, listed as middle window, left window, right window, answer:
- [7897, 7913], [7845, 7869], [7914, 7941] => -0.9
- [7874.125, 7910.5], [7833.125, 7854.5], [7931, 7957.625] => -3.3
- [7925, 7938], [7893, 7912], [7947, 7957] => 1.8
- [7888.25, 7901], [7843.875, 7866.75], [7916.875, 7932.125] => -0.2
